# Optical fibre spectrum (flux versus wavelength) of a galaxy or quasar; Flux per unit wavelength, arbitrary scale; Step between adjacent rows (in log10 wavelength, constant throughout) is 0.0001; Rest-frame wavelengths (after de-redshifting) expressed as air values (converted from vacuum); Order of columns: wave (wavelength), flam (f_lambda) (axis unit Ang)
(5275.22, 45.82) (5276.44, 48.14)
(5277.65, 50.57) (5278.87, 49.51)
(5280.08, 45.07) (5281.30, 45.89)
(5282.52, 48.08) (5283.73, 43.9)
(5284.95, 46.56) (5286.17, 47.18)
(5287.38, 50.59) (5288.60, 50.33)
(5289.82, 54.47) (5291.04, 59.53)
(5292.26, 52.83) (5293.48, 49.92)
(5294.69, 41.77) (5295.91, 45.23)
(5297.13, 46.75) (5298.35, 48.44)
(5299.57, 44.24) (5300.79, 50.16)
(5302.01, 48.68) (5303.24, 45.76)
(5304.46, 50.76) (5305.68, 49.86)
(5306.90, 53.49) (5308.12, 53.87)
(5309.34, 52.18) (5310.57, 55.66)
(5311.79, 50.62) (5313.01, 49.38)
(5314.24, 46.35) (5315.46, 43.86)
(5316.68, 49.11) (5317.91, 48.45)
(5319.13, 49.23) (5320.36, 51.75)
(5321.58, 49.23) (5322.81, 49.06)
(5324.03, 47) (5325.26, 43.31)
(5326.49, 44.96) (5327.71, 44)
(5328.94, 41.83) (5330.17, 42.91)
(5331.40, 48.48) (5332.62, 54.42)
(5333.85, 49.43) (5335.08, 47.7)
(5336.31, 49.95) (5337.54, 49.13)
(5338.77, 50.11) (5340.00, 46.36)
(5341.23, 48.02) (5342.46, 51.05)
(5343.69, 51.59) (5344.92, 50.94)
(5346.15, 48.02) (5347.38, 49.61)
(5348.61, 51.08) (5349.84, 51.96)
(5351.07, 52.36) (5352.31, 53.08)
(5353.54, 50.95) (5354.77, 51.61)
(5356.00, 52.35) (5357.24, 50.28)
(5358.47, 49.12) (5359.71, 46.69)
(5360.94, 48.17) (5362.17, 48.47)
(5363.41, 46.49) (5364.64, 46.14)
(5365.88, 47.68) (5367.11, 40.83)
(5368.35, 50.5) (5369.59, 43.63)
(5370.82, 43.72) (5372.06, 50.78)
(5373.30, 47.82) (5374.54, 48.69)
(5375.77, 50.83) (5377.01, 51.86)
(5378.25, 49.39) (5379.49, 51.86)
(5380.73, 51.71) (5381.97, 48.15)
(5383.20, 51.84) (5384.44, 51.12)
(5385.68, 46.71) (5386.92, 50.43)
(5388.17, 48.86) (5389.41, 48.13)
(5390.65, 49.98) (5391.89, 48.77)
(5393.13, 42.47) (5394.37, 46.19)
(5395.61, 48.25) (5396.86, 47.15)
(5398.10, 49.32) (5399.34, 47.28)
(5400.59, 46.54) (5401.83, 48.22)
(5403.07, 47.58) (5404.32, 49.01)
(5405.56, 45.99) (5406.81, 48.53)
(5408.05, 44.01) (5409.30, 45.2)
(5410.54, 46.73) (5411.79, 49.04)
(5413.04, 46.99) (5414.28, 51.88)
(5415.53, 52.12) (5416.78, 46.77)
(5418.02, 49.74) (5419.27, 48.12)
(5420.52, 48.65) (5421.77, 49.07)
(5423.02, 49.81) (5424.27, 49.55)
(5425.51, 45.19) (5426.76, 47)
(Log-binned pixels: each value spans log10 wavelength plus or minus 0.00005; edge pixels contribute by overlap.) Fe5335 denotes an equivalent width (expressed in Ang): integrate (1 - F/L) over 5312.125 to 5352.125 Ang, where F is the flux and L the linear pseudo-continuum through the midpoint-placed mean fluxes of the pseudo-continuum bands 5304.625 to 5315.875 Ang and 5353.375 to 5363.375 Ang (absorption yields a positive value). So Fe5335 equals 1.3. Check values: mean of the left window 50.7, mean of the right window 49.5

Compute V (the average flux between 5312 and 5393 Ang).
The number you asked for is 48.7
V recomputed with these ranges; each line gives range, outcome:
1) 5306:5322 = 50.3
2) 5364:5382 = 48.2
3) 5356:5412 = 48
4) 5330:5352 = 49.8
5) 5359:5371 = 46.4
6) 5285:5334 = 48.8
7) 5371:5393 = 49.5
